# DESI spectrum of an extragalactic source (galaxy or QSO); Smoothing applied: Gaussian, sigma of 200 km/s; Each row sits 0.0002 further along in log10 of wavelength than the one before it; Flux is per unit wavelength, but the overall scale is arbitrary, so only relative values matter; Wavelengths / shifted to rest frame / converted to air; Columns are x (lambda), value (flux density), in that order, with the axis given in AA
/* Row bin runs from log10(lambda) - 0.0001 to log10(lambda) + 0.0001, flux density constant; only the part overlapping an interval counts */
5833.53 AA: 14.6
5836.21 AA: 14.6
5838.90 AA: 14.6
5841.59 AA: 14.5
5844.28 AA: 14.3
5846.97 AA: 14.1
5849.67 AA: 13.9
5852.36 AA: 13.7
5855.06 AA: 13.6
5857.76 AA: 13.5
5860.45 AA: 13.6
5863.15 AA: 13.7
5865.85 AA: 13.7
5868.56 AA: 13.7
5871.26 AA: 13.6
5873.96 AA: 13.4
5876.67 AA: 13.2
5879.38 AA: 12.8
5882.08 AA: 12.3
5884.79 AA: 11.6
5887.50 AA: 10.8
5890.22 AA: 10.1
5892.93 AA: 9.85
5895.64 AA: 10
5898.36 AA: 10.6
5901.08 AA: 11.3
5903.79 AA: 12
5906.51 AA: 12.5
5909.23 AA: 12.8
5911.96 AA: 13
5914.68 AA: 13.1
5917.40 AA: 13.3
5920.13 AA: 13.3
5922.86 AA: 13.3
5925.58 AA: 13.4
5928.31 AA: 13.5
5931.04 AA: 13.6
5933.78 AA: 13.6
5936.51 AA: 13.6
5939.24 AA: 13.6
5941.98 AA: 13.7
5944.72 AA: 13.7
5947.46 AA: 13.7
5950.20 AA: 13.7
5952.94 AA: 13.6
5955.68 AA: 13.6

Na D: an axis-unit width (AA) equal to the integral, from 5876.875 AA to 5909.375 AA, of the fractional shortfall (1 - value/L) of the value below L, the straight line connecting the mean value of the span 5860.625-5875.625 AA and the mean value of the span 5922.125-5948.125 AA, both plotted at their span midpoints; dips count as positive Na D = 5.2 AA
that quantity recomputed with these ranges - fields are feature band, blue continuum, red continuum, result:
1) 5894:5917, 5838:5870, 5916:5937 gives 2.75 AA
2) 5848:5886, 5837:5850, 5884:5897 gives -3.03 AA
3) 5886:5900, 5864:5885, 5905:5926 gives 2.99 AA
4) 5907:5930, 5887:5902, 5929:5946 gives -1.91 AA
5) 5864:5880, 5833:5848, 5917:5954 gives 0.81 AA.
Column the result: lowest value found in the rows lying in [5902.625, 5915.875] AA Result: 12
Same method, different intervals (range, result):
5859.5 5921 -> 9.85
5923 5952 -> 13.4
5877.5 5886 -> 11.6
